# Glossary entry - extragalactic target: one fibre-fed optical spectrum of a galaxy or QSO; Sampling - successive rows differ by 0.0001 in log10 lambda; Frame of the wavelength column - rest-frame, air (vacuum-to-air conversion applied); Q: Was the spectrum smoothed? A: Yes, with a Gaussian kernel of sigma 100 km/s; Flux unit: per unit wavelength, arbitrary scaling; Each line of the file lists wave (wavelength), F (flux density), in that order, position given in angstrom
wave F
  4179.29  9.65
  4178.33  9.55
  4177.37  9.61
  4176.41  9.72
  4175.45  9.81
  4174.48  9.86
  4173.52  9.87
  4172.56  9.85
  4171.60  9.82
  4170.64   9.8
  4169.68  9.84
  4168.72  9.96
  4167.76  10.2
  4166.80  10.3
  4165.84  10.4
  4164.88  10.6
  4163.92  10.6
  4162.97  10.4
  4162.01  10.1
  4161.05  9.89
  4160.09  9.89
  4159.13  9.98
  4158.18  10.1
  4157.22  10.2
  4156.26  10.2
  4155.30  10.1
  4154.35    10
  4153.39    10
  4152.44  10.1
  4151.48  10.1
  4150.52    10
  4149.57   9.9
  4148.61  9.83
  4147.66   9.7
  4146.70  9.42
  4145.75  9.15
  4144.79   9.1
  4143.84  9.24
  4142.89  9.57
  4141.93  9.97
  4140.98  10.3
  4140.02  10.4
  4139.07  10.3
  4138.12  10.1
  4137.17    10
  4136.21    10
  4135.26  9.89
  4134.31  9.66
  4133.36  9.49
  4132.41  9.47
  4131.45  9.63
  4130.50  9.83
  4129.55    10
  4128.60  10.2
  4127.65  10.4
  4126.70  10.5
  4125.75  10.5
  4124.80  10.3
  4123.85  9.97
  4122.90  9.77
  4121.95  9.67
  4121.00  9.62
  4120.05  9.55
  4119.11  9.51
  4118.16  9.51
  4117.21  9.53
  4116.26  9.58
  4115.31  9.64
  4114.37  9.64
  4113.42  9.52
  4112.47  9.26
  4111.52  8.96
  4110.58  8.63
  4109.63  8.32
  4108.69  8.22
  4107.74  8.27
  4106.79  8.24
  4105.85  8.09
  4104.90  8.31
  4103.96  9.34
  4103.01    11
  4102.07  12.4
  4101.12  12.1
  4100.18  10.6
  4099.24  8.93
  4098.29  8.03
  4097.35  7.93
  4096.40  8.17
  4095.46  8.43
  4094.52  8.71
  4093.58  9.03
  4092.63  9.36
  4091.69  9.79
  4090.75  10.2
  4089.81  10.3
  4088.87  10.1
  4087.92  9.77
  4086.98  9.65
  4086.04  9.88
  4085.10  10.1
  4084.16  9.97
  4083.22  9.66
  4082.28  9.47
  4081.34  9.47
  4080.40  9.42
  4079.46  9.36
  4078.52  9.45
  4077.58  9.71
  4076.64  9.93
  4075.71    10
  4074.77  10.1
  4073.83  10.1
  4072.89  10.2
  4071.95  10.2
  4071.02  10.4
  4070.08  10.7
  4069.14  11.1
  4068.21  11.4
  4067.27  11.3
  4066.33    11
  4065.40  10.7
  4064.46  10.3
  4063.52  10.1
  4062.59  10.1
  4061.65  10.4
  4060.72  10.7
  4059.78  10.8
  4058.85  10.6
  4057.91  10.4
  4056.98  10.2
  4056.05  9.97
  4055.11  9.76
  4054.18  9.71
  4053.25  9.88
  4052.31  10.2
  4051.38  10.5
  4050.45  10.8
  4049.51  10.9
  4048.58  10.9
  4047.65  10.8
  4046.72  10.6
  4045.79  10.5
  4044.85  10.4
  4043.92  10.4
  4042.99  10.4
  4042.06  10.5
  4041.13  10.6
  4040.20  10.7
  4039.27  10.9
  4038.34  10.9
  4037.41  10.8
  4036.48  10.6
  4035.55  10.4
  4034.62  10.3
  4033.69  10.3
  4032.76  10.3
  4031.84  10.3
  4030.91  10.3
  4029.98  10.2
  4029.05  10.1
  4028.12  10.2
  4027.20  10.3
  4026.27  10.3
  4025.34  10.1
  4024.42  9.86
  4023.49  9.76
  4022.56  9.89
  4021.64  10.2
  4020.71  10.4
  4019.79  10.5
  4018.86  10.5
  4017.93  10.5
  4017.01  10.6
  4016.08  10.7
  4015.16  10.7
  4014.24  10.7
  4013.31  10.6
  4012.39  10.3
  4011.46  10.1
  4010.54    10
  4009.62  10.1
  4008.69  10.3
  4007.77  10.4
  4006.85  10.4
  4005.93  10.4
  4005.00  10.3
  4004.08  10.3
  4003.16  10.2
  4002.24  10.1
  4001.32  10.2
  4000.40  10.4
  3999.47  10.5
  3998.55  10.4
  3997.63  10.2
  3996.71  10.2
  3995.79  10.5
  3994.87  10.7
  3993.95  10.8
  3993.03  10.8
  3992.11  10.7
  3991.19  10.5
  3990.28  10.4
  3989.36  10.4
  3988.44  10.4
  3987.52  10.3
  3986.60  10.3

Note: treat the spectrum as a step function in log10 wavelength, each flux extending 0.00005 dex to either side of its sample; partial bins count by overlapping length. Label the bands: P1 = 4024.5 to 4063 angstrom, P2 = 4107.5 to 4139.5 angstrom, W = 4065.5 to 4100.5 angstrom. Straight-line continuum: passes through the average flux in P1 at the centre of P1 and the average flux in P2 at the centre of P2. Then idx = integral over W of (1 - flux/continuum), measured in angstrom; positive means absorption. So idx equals 0.9 angstrom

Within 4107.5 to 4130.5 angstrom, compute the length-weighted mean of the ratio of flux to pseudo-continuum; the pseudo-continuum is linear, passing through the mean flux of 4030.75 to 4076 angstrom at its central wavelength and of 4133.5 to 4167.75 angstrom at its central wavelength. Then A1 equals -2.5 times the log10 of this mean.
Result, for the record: 0.06 mag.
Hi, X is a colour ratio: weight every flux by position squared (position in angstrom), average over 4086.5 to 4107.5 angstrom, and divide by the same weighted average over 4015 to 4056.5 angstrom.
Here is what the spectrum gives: 0.9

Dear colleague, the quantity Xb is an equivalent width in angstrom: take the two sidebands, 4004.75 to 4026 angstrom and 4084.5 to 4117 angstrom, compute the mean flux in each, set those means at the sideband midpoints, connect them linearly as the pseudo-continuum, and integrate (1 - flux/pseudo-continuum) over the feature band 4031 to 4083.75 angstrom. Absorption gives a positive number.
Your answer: -2.7 angstrom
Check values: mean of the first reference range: 10.3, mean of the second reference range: 9.37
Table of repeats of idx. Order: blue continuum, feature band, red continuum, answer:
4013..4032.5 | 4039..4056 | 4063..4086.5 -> -0.3 angstrom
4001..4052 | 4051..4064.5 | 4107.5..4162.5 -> 0.0 angstrom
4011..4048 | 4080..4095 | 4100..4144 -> 0.4 angstrom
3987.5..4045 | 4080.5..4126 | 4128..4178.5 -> 2.8 angstrom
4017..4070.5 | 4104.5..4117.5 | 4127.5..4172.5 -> 1.6 angstrom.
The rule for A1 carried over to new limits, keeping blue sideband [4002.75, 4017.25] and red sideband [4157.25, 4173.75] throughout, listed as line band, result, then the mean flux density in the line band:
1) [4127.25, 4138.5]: 0.030 mag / 9.88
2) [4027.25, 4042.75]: -0.013 mag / 10.5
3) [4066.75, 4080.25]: 0.000 mag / 10.3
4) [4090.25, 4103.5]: 0.066 mag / 9.62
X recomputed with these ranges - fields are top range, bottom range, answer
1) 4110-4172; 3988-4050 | 1.01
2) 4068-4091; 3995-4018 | 1.00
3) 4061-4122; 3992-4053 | 0.96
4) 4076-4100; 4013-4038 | 0.94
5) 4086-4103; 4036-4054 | 0.94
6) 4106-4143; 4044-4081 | 0.96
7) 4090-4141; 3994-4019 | 0.97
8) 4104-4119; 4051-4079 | 0.89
